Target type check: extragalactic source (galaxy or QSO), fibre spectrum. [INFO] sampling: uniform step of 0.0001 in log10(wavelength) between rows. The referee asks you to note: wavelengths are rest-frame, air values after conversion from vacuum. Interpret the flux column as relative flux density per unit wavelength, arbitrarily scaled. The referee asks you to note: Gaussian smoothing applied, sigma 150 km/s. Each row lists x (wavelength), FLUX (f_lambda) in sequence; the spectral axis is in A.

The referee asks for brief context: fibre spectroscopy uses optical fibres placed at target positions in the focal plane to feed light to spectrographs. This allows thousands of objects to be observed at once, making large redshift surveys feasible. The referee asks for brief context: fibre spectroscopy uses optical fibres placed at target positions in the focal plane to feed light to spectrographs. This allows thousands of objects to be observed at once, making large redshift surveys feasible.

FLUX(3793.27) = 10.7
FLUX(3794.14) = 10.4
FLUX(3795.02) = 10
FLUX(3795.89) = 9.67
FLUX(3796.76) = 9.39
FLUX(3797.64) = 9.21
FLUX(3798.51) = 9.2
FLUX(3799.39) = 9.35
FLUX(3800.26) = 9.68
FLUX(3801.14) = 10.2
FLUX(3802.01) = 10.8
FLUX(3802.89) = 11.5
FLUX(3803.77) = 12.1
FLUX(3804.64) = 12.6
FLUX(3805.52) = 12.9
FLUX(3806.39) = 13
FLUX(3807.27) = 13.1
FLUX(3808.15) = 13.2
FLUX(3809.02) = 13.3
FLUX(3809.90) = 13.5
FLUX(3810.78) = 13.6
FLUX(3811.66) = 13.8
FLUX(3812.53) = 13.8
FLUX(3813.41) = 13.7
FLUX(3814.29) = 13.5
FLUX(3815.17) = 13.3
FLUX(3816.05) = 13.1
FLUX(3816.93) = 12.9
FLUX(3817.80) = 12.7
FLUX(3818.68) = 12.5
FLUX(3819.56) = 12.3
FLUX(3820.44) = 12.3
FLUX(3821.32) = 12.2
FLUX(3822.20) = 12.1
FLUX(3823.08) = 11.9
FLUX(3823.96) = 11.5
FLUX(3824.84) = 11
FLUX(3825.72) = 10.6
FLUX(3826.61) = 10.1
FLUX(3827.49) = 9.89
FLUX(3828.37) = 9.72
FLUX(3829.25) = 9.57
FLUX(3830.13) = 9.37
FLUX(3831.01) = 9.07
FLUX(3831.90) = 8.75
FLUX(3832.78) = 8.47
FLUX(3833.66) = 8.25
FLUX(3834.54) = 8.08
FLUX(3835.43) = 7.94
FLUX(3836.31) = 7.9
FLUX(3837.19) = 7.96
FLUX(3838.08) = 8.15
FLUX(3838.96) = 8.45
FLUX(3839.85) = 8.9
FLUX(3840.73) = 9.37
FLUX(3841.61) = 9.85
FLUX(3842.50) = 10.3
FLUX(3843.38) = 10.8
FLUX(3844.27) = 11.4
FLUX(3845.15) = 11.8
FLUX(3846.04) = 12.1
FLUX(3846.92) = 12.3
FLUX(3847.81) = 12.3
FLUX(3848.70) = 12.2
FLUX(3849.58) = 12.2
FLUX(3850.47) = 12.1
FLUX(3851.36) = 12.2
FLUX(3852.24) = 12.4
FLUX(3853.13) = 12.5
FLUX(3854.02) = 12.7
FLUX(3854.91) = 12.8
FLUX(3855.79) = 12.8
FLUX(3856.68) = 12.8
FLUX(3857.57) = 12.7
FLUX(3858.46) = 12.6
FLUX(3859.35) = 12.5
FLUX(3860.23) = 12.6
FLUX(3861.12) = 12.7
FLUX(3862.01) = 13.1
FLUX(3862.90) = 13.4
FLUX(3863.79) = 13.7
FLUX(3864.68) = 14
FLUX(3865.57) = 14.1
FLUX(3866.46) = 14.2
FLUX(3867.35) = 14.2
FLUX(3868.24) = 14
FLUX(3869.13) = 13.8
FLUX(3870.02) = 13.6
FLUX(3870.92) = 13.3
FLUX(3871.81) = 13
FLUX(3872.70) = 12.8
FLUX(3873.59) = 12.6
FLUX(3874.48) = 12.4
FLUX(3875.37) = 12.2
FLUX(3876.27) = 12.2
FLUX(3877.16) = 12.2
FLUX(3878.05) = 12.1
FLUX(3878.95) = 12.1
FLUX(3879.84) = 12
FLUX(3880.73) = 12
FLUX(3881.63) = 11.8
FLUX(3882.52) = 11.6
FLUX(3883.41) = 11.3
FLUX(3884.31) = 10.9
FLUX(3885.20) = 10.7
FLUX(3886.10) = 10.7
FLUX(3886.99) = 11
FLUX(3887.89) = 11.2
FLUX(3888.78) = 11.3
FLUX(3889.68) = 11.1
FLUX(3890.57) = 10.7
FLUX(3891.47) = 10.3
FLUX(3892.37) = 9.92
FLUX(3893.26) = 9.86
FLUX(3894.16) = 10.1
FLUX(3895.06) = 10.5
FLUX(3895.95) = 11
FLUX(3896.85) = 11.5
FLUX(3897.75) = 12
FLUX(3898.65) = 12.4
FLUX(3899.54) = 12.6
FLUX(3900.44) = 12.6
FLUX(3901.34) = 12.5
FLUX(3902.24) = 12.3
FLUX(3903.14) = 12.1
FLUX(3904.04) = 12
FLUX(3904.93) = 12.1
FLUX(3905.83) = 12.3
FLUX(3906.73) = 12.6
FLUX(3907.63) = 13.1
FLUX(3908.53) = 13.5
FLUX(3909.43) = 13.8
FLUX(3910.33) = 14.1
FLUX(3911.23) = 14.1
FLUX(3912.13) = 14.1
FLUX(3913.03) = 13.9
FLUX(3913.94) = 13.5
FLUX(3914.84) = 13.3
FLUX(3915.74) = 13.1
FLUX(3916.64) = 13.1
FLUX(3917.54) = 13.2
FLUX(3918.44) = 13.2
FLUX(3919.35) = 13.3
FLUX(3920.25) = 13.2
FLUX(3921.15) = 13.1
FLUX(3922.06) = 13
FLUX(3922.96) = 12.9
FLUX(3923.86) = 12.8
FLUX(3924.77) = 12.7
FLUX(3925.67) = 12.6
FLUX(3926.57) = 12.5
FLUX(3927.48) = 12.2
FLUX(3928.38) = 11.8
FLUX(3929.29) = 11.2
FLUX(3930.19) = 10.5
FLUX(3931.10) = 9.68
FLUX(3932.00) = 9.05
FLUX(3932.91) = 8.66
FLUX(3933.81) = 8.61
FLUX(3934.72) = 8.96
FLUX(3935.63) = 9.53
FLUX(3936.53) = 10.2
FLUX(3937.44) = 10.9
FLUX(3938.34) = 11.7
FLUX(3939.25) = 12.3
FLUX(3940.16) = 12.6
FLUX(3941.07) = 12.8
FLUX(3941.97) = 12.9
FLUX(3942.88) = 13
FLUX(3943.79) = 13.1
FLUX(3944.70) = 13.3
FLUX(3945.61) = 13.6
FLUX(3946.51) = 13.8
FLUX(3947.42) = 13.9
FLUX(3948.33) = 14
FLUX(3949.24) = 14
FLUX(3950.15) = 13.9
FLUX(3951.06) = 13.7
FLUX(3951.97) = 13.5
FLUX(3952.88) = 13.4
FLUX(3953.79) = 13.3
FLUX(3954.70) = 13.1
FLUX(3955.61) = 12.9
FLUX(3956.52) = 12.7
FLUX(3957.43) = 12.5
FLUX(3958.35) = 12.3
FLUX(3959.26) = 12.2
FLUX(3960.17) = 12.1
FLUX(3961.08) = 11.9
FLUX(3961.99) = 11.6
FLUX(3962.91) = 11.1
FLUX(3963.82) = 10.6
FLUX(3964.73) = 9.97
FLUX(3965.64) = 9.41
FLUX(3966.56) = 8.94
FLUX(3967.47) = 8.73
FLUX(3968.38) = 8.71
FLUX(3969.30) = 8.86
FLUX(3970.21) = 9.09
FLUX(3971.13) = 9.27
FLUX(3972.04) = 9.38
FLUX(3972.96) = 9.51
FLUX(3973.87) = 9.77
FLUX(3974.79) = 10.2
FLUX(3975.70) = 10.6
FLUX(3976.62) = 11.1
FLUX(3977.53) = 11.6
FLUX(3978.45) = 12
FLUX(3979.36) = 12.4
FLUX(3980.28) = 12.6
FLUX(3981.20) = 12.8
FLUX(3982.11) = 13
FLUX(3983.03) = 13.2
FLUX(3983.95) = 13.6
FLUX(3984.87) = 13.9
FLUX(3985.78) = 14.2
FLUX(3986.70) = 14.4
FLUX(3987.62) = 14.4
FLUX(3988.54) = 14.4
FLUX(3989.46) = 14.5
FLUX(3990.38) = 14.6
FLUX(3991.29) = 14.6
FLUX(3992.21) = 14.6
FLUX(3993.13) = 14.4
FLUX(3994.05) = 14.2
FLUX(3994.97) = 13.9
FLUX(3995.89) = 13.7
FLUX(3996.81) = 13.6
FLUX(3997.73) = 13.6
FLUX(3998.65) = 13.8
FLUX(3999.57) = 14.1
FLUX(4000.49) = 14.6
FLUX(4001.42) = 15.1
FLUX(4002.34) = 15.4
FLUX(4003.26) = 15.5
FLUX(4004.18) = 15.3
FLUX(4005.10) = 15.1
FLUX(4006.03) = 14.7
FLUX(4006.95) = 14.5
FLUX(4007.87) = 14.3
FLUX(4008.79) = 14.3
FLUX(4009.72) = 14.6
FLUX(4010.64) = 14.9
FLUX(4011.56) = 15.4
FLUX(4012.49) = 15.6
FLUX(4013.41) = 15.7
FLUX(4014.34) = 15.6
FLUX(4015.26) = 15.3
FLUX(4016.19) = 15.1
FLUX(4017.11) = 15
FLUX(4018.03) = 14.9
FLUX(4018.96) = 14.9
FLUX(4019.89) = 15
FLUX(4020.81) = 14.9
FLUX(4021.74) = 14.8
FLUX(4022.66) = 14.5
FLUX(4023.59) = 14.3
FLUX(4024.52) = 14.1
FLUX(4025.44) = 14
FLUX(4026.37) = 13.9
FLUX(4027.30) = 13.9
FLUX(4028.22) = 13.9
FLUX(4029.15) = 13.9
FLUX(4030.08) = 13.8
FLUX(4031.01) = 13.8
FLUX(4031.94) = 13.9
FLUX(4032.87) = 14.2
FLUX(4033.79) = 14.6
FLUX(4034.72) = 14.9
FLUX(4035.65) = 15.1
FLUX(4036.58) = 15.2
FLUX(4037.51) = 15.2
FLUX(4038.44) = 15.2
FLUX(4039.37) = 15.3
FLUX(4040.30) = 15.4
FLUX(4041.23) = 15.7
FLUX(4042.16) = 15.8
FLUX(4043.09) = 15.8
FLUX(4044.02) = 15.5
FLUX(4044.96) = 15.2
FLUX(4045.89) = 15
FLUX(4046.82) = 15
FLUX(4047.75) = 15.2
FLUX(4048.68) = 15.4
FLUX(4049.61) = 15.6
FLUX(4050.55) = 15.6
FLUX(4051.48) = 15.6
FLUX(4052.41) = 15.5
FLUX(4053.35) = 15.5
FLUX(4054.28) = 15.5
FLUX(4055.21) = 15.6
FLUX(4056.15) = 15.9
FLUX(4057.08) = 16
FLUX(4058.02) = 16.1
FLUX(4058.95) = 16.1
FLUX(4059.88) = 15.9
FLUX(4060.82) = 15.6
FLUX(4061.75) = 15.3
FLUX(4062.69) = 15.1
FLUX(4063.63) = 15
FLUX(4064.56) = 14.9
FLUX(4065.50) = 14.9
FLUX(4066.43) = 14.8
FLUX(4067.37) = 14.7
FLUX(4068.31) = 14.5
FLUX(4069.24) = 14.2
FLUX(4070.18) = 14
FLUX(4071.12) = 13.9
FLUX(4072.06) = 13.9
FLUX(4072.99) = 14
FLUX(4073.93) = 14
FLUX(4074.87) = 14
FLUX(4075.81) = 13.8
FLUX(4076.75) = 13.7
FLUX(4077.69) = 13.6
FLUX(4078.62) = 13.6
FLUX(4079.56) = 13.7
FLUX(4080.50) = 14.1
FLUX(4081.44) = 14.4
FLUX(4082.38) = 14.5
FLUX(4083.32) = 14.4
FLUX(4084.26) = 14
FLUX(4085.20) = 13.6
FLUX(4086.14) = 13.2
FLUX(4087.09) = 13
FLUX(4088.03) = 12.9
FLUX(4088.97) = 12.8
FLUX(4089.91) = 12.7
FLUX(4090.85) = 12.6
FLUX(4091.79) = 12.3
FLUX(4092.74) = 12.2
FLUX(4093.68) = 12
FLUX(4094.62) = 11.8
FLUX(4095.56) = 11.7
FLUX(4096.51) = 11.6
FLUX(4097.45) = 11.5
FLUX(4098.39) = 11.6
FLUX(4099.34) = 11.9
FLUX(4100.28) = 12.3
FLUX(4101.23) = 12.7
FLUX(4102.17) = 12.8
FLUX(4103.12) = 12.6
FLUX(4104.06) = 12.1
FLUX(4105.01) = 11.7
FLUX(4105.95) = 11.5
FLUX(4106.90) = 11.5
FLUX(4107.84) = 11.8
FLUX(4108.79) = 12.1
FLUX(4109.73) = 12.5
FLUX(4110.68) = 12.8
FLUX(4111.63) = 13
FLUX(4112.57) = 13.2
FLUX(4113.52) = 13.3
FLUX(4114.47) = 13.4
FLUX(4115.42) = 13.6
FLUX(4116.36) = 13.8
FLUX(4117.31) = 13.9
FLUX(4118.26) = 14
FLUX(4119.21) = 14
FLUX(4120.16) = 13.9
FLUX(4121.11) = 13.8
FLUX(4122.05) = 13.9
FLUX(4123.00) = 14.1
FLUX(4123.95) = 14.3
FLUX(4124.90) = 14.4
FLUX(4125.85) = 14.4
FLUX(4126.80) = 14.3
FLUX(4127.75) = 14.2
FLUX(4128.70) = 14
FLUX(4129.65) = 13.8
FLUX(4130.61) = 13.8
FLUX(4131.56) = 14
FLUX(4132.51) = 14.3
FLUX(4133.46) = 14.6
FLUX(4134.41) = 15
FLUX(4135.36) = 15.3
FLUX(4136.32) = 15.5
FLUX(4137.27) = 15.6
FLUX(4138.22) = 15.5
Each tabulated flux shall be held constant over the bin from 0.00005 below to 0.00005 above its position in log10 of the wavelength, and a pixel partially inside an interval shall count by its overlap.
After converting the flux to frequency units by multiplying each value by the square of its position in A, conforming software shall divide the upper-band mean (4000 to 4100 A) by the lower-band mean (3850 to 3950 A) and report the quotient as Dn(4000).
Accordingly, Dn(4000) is 1.3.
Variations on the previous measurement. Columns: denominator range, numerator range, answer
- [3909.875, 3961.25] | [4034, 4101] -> 1.22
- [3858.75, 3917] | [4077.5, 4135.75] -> 1.19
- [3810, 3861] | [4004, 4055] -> 1.46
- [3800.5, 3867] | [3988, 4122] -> 1.36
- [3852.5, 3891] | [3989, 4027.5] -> 1.26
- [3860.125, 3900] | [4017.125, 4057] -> 1.34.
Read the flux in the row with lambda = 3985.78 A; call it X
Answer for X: 14.2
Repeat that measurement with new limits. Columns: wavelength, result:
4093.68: 12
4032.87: 14.2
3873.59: 12.6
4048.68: 15.4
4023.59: 14.3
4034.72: 14.9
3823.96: 11.5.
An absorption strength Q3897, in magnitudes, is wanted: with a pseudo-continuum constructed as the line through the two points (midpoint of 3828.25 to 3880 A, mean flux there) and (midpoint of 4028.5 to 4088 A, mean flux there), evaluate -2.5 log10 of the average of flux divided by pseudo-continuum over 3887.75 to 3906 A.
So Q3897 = 0.08 mag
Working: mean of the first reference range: 11.6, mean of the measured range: 11.4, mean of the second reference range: 14.7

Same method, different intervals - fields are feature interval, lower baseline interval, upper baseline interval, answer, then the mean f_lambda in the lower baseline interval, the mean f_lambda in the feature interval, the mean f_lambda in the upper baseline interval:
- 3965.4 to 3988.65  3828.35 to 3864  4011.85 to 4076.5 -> 0.195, 10.9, 11.4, 14.9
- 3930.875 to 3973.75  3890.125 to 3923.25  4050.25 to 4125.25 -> 0.116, 12.5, 11.5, 13.7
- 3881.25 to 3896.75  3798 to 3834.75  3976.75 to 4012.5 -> 0.160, 11.5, 10.8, 14.1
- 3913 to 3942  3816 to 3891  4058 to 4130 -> 0.026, 11.6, 11.9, 13.5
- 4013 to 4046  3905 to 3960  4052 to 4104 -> -0.108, 12.5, 14.8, 13.8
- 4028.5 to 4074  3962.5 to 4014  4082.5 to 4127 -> -0.165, 12.9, 15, 12.9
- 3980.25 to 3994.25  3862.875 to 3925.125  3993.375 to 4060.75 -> 0.014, 12.4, 14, 14.9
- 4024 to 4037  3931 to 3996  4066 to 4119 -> -0.132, 12.1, 14.2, 13.1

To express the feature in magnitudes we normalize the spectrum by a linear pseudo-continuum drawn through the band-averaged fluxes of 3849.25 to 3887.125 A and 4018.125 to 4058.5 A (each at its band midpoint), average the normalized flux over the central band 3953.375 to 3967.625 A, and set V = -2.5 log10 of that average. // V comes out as 0.203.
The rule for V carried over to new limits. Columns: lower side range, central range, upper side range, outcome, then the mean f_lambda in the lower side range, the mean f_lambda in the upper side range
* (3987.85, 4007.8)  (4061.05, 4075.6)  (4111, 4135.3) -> -0.022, 14.5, 14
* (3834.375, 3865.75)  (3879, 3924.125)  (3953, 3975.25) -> -0.094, 11.5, 10.8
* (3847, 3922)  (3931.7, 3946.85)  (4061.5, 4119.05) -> 0.107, 12.5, 13.3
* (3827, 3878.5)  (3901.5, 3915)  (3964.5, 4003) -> -0.102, 11.5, 12.4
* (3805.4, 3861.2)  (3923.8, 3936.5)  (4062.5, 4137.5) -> 0.143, 11.5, 13.5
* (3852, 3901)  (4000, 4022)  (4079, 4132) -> -0.179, 12.2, 13.1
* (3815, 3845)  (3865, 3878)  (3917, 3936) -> -0.210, 10.3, 11.6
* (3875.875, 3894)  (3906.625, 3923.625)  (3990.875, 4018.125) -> -0.109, 11.2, 14.7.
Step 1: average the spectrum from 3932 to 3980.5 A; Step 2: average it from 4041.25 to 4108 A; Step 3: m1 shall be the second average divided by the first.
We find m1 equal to 1.22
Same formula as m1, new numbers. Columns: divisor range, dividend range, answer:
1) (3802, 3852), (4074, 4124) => 1.15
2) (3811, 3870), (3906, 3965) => 1.07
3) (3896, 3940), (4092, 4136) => 1.08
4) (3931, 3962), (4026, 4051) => 1.22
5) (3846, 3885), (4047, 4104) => 1.11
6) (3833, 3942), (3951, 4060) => 1.16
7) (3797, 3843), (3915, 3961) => 1.13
